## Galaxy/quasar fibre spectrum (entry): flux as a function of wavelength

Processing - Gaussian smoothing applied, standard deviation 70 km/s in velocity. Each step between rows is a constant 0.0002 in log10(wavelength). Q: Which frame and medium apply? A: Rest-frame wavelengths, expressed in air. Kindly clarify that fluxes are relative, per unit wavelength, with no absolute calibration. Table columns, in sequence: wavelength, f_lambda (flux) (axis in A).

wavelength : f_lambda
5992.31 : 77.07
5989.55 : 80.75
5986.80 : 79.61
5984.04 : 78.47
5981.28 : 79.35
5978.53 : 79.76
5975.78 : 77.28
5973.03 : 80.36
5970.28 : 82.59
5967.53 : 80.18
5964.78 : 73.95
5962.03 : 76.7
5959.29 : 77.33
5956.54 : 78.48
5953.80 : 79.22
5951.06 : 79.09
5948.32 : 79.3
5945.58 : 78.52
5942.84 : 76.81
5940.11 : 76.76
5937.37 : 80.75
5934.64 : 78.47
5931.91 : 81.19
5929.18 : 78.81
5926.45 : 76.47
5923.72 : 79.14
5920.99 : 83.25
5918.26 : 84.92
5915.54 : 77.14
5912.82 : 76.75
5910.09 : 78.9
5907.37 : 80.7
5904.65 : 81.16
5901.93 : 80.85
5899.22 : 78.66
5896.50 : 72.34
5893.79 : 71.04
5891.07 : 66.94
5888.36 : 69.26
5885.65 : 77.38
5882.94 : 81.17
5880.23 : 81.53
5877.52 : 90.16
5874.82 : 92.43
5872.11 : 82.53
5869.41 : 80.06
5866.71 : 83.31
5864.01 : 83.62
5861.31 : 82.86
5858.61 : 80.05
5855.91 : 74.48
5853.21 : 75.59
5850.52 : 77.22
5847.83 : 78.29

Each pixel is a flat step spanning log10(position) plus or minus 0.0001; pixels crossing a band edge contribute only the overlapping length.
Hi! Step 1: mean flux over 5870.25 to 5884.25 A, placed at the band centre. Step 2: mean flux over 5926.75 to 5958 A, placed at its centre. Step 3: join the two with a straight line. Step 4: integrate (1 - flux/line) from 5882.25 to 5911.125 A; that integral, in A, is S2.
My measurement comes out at 2.5 A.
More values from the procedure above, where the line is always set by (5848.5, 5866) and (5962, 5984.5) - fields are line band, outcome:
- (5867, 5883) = -1.2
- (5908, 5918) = 0.0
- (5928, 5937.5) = -0.1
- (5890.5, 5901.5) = 0.8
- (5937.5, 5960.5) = 0.2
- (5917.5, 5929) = -0.2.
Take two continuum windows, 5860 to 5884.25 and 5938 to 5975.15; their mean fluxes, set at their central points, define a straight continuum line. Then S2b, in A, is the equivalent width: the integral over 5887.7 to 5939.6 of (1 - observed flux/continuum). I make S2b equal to 2.22 A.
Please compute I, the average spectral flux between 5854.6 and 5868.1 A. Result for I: 80.9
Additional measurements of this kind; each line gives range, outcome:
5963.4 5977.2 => 78.9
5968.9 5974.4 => 81.5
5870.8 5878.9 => 88.4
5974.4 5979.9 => 78.6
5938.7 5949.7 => 77.8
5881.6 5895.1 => 73.1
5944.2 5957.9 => 78.9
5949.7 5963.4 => 78.2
